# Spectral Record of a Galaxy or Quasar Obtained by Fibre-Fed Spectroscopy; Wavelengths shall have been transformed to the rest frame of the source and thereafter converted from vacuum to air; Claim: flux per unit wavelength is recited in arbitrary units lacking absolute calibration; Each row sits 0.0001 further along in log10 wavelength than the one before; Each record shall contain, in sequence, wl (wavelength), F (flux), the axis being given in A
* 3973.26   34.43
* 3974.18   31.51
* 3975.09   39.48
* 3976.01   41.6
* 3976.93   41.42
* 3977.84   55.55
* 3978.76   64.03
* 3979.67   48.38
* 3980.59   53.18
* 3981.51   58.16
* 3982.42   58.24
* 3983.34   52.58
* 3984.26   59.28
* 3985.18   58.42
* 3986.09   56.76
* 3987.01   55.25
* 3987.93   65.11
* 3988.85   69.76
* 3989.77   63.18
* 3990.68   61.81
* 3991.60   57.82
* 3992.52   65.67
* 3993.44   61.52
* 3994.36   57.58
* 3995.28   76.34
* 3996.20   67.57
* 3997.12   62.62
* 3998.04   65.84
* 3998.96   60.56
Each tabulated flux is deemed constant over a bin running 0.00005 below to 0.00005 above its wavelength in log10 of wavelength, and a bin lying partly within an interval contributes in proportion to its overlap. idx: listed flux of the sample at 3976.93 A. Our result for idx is 41.42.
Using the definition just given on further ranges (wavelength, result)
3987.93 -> 65.11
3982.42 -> 58.24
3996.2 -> 67.57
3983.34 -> 52.58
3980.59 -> 53.18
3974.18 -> 31.51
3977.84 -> 55.55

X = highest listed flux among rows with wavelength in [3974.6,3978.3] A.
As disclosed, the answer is 55.55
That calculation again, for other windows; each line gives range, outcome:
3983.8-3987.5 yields 59.28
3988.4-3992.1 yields 69.76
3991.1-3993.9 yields 65.67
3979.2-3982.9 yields 58.24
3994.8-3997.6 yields 76.34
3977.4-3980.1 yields 64.03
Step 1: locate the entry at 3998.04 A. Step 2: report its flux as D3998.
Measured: 65.84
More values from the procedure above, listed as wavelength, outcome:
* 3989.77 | 63.18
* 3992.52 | 65.67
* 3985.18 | 58.42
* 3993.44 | 61.52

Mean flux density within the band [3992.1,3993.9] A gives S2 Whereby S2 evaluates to 63.5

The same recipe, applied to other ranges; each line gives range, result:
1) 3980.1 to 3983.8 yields 55.4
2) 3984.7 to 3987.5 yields 56.9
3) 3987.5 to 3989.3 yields 67.4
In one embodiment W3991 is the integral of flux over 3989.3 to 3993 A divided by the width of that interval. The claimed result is 62.2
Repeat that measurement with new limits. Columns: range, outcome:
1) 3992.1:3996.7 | 65.7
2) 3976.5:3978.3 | 48.7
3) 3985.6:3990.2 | 62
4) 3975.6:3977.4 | 41.7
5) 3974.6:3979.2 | 48.2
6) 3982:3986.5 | 57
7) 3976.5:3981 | 52.6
